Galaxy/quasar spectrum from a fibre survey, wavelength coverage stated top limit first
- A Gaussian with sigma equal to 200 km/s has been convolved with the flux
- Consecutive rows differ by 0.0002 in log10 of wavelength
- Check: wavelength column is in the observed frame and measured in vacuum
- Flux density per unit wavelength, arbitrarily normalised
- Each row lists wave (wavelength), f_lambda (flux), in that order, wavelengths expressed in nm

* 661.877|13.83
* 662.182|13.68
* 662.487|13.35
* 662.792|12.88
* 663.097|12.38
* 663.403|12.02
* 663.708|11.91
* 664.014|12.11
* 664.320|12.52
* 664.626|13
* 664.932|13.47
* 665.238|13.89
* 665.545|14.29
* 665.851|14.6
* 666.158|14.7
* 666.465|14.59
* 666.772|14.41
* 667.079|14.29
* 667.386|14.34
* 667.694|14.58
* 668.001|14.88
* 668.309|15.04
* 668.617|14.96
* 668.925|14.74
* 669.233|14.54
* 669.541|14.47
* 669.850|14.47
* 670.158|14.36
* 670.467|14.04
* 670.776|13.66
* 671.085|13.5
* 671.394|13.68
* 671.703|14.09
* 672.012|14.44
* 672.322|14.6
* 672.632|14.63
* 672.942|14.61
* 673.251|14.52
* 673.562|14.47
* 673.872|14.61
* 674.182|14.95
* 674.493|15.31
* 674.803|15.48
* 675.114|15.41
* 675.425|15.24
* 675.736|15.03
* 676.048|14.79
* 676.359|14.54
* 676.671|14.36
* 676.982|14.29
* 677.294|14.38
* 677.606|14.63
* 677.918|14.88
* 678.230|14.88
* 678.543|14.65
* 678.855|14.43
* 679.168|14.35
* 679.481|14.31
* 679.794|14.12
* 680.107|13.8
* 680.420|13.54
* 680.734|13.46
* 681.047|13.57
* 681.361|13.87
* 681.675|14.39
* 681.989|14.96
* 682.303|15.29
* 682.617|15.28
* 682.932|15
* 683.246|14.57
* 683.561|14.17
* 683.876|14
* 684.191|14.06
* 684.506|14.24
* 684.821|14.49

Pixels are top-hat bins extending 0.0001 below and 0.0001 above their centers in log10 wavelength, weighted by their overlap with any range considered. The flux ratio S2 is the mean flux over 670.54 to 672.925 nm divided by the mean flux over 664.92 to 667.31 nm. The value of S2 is 0.98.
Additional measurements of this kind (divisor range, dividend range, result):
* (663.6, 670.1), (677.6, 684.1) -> 1.02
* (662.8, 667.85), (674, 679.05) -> 1.09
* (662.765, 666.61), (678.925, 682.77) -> 1.07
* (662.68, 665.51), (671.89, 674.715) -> 1.15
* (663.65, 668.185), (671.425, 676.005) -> 1.06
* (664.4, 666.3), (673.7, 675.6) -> 1.09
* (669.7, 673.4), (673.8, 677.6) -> 1.05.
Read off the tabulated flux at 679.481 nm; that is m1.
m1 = 14.31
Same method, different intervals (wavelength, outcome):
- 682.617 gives 15.28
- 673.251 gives 14.52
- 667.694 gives 14.58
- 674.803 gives 15.48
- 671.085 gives 13.5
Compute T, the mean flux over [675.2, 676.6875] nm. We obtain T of 14.9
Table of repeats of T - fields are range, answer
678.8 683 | 14.3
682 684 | 14.7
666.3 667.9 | 14.5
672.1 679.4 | 14.7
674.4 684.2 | 14.5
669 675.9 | 14.6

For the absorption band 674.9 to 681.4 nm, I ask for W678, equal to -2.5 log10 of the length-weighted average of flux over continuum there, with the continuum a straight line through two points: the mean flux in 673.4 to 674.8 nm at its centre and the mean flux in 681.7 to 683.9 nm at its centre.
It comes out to 0.03 mag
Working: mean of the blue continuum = 14.9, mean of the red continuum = 14.8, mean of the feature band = 14.4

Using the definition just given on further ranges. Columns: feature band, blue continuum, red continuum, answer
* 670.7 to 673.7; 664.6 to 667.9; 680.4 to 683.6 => 0.01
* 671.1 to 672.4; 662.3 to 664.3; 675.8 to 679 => -0.03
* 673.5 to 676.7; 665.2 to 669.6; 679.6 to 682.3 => -0.05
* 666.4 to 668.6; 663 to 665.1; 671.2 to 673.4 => -0.10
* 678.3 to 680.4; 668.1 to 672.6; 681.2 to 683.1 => 0.03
